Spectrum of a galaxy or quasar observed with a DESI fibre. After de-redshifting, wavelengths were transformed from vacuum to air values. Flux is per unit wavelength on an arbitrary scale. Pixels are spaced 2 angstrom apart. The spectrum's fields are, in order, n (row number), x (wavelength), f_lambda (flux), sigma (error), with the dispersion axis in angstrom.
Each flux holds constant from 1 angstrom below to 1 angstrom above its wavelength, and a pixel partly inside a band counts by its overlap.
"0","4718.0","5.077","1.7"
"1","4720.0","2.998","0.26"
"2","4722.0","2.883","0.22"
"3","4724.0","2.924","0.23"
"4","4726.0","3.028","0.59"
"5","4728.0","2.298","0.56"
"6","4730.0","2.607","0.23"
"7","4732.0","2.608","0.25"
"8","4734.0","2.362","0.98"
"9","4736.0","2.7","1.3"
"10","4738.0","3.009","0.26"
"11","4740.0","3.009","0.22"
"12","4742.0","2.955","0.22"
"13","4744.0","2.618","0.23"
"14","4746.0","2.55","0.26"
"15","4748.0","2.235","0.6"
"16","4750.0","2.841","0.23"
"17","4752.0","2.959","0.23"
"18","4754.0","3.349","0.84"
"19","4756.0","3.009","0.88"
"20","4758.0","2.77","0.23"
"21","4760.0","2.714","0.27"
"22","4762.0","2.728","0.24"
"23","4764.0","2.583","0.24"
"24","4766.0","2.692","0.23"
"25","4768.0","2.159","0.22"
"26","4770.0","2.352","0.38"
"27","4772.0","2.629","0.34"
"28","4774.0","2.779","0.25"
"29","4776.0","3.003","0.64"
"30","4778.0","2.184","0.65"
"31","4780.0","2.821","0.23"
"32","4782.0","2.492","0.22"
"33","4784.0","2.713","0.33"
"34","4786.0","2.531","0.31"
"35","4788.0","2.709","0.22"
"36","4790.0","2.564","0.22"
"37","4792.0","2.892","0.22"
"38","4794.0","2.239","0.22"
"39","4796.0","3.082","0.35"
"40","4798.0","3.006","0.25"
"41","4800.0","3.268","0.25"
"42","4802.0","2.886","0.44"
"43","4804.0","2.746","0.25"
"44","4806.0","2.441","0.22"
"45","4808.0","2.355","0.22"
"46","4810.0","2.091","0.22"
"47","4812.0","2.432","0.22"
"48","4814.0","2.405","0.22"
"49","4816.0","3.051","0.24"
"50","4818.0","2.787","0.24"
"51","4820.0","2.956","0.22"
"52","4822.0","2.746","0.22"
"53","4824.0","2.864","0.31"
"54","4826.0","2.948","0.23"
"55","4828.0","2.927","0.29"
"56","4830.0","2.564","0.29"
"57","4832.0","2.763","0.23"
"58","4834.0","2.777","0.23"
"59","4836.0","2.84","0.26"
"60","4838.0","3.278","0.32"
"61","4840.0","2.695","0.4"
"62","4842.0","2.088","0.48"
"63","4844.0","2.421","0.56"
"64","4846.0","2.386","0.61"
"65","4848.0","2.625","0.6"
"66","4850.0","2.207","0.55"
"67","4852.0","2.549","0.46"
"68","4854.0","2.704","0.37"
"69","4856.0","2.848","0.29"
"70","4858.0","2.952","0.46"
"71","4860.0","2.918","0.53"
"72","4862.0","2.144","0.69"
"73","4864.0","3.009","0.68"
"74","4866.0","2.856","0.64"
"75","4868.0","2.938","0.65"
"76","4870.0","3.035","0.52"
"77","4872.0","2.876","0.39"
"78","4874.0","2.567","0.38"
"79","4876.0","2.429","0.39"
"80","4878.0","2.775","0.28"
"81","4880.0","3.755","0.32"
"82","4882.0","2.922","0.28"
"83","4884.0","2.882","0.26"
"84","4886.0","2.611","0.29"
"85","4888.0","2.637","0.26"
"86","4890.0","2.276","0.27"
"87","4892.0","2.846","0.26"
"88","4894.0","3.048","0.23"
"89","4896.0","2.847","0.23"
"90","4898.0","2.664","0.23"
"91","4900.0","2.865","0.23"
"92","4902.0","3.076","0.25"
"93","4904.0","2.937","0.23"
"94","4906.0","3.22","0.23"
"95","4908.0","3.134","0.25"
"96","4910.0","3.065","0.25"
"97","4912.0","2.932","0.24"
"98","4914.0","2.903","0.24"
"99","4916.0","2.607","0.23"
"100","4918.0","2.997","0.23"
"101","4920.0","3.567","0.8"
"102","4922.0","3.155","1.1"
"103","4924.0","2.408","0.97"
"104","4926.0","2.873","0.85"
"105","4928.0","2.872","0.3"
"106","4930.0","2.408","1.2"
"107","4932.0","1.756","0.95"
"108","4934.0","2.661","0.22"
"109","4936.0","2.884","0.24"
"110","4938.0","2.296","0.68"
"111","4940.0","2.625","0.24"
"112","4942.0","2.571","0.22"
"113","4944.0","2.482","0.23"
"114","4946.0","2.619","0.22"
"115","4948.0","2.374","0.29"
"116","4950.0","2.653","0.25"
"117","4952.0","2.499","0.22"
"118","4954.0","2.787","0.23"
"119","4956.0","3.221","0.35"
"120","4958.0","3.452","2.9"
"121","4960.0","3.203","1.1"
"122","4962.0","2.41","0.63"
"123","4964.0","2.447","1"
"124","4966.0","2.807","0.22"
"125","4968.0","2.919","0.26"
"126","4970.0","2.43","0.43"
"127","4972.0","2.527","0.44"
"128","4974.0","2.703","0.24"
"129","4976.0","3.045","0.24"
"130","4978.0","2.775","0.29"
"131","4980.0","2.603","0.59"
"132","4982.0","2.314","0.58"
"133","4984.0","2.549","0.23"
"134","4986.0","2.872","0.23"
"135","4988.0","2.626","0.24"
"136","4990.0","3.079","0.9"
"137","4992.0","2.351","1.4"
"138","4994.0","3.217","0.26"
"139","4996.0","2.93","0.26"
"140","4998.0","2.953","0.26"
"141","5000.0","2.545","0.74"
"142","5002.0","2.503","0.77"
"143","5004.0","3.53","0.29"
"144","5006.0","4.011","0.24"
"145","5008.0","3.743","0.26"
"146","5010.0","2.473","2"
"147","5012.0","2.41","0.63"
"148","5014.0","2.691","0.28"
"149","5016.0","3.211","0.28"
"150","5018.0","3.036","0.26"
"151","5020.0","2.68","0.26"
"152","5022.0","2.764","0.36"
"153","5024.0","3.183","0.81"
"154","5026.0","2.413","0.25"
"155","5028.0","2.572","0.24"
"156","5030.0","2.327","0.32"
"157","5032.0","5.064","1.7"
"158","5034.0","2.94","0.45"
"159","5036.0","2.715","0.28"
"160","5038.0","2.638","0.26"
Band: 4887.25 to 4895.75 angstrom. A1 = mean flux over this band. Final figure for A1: 2.72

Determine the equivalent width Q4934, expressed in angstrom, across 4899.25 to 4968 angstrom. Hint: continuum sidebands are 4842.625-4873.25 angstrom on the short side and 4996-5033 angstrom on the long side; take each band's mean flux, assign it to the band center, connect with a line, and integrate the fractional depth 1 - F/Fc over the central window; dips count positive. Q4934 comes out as 1.2 angstrom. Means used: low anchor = 2.69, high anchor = 3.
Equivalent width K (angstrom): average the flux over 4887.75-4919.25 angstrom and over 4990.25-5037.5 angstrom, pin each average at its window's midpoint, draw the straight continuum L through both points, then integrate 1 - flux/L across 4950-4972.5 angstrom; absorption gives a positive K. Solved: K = 1.1 angstrom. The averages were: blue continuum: 2.89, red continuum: 2.97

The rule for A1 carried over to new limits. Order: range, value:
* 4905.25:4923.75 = 3.04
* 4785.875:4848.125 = 2.7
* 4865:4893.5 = 2.82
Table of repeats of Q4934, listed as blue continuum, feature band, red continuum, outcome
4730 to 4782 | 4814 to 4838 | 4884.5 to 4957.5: -1.0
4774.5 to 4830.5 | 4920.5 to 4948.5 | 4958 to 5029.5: 1.9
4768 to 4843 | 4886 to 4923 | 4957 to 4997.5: -2.5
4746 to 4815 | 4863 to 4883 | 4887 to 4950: -1.4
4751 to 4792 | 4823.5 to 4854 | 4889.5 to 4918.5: 1.5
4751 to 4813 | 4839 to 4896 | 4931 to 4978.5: -0.8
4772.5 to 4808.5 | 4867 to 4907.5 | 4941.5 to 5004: -2.1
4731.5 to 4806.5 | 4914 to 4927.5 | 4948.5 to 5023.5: -0.6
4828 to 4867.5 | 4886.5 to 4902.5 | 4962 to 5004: -0.5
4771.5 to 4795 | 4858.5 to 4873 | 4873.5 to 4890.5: -0.4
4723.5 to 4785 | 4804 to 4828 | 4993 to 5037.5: 0.9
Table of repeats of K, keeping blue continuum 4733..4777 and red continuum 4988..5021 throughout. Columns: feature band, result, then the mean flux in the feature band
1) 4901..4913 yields -0.83 angstrom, 3.06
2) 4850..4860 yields 0.33 angstrom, 2.72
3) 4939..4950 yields 1.34 angstrom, 2.55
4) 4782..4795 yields 0.75 angstrom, 2.6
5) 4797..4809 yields -0.06 angstrom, 2.78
